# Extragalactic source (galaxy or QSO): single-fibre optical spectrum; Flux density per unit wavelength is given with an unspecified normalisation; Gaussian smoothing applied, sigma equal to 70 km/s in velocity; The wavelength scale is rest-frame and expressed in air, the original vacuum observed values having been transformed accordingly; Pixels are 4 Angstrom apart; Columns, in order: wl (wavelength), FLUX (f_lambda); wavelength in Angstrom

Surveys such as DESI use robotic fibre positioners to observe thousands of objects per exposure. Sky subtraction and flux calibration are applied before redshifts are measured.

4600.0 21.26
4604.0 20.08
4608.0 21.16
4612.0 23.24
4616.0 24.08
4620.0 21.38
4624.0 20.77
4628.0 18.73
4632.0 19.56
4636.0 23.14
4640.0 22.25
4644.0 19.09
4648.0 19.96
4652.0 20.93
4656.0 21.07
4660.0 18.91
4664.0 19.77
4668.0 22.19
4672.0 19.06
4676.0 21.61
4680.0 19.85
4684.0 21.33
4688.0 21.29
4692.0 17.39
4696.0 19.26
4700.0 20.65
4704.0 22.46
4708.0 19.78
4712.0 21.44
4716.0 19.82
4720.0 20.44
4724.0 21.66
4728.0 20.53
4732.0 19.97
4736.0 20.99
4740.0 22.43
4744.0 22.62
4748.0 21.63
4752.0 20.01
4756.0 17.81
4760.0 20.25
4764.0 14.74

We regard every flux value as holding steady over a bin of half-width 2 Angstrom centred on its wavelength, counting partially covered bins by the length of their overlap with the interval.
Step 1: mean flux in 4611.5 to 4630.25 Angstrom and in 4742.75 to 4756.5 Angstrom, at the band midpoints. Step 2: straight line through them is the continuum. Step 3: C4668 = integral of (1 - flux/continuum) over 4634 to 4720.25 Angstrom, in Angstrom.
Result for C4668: 2.5 Angstrom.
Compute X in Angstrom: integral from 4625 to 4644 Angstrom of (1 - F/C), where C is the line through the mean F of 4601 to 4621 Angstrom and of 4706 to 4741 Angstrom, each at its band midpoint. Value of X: 0.9 Angstrom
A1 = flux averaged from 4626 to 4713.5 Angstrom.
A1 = 20.4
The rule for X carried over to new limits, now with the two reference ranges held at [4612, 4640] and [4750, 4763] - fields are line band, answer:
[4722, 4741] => -1.5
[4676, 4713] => -0.4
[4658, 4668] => 0.4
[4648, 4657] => 0.1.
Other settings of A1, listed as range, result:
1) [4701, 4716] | 21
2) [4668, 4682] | 20.5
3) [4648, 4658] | 20.8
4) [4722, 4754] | 21.2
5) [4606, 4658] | 21.2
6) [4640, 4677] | 20.4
